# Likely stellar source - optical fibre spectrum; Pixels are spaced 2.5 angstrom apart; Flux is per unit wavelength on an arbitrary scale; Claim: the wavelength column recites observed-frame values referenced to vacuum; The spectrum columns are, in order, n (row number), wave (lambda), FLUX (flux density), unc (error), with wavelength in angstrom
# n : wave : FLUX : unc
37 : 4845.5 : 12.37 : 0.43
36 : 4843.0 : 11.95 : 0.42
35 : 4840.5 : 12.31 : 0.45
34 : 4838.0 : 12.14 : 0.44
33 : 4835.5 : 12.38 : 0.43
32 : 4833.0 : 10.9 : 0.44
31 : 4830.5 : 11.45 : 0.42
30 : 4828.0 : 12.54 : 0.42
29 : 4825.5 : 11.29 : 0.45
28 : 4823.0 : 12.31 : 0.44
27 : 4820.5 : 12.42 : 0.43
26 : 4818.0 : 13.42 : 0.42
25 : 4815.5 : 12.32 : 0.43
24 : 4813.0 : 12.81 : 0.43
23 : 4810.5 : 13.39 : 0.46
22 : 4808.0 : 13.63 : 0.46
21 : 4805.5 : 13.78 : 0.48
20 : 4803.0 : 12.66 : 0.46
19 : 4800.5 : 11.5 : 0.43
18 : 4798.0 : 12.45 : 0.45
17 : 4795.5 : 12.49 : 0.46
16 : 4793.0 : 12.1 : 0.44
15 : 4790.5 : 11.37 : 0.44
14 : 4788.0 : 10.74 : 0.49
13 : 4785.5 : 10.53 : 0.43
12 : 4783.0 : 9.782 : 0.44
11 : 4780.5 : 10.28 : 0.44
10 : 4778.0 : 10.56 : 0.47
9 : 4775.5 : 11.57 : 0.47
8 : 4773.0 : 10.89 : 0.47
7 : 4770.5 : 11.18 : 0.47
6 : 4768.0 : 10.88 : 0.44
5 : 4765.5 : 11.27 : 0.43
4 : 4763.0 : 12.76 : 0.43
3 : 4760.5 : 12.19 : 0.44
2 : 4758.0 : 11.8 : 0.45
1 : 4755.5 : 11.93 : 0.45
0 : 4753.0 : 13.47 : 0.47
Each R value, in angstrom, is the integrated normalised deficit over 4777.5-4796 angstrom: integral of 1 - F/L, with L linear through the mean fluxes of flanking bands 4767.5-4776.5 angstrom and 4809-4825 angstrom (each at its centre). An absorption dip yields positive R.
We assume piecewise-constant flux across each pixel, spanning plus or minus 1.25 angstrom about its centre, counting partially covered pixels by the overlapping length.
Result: 1.2 angstrom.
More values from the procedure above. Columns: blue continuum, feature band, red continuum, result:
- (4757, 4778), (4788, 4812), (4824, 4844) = -1.67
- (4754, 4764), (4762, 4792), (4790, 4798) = 2.90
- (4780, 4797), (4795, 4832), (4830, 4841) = -3.46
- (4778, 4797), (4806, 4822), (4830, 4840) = -2.21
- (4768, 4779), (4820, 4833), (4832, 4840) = -0.13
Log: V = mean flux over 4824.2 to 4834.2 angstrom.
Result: 11.6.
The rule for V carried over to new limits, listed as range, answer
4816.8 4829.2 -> 12.4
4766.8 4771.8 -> 11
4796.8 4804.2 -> 12.2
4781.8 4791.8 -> 10.6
